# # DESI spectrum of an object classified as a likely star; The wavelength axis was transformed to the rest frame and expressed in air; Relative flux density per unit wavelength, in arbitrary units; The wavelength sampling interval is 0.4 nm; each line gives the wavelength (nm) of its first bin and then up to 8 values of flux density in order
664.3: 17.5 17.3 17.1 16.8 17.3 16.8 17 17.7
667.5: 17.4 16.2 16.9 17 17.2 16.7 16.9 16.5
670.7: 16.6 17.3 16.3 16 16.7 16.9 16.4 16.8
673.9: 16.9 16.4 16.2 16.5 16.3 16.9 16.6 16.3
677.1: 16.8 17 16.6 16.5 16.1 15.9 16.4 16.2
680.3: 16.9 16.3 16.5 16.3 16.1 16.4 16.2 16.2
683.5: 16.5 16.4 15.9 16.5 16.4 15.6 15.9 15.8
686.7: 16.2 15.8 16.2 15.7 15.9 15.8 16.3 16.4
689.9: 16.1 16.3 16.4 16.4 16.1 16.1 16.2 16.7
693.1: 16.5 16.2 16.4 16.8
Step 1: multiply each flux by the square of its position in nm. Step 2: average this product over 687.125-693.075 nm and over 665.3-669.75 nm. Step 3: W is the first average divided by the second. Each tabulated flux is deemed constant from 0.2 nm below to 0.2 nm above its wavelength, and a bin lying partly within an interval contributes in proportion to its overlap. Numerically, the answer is 1.02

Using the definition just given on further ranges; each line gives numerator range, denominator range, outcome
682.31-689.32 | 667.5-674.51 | 1.01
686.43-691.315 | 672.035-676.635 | 1.01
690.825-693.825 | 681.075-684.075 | 1.03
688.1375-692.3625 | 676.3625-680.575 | 1.02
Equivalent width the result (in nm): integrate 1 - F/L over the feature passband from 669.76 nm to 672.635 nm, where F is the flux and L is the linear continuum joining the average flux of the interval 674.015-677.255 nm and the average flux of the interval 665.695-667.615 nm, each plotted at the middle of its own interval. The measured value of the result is 0.04 nm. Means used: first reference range 17.2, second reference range 16.5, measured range 16.6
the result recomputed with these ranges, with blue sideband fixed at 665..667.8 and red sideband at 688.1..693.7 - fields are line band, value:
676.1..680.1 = 0.06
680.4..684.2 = 0.05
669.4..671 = 0.03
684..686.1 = 0.05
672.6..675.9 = 0.06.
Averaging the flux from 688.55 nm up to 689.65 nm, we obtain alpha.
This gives 16.2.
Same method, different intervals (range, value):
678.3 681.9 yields 16.3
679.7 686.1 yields 16.3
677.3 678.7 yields 16.6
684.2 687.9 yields 16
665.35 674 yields 16.8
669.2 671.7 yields 16.7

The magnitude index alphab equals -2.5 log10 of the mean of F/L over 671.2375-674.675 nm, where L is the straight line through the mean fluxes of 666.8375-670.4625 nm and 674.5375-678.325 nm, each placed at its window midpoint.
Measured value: 0.01 mag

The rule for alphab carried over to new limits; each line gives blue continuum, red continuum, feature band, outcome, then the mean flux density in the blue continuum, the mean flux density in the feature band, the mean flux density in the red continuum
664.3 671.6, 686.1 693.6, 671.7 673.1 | 0.02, 17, 16.5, 16.2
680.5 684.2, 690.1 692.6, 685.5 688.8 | 0.03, 16.3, 15.9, 16.3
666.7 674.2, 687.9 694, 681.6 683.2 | 0.02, 16.8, 16.2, 16.2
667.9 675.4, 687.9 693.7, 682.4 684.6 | 0.01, 16.7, 16.3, 16.2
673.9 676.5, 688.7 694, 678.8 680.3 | 0.01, 16.5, 16.3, 16.3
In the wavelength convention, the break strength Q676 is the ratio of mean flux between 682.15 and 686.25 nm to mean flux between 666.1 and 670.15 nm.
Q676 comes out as 0.95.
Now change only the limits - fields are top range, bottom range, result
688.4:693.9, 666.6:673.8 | 0.97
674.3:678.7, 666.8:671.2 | 0.98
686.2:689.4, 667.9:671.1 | 0.95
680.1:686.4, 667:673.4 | 0.97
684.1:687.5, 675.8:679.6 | 0.97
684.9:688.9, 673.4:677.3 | 0.96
